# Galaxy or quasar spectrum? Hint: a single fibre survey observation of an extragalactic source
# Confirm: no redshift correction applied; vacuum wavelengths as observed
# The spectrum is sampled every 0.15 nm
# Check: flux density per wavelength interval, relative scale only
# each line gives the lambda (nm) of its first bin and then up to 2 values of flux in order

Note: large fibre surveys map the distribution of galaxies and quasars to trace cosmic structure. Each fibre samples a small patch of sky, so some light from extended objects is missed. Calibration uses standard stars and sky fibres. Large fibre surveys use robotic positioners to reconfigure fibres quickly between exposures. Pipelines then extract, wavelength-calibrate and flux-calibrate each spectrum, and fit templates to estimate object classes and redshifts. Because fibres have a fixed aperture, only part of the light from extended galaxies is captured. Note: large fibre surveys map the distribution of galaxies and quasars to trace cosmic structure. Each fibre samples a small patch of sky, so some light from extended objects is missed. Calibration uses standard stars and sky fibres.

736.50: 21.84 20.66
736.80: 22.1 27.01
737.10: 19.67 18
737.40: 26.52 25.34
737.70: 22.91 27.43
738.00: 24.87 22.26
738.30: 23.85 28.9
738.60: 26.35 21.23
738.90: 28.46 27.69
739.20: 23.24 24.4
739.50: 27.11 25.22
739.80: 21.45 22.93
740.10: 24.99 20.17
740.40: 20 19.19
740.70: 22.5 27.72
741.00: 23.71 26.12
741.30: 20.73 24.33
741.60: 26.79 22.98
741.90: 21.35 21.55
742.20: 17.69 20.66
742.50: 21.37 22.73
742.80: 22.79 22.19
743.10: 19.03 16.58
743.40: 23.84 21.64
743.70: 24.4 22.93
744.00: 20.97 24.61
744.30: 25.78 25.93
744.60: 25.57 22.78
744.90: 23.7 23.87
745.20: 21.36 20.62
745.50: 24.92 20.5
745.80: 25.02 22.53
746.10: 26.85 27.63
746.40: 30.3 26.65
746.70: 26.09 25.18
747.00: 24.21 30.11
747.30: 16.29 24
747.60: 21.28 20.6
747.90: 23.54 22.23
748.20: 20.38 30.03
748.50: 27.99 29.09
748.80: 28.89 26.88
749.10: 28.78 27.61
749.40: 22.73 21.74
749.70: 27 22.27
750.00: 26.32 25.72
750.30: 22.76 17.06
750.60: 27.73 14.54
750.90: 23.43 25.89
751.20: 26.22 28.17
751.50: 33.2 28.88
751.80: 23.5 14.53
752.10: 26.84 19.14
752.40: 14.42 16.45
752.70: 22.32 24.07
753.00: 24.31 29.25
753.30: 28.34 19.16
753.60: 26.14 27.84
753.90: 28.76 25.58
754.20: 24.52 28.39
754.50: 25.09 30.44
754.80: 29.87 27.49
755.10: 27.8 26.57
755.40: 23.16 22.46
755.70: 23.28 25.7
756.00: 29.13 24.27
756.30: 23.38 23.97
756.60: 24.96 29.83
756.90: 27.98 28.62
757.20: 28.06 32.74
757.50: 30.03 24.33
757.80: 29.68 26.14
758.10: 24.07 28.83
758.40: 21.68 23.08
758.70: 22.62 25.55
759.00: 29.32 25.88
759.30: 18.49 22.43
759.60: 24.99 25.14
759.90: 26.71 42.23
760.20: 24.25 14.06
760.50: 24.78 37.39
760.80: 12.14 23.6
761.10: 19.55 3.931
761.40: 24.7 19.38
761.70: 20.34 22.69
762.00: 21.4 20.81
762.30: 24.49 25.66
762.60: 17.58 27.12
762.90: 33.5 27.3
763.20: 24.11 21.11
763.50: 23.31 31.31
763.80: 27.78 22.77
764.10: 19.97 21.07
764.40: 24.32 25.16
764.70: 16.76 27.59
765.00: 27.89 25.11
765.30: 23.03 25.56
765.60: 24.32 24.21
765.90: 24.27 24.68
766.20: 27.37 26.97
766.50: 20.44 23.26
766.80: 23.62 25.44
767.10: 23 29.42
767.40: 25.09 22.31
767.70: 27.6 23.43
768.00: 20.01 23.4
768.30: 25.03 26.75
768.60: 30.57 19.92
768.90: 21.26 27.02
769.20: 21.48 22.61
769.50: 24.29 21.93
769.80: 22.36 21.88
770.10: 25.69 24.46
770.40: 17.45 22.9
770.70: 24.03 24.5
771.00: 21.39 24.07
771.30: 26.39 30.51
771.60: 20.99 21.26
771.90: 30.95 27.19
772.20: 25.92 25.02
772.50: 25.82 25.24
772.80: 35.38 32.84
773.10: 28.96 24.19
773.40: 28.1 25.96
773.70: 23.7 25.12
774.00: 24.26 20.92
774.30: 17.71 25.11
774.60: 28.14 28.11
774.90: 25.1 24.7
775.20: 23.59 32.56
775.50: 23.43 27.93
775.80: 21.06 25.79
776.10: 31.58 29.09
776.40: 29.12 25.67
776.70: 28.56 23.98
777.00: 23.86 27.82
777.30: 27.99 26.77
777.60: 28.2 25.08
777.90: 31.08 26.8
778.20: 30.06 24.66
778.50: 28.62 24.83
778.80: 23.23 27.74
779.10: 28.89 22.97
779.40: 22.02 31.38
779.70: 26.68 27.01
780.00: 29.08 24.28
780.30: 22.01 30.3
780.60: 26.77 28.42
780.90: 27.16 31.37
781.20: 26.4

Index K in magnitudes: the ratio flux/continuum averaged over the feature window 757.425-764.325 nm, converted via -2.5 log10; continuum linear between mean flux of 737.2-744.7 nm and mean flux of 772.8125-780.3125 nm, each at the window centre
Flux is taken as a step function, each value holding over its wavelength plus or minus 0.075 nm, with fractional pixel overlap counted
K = 0.05 mag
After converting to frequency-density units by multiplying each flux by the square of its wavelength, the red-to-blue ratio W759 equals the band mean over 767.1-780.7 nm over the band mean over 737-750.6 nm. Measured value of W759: 1.16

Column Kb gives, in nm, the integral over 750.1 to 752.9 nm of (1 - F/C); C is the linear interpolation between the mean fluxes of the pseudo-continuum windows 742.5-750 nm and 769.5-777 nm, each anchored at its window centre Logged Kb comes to 0.18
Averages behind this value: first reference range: 24.1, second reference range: 25.5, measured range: 22.9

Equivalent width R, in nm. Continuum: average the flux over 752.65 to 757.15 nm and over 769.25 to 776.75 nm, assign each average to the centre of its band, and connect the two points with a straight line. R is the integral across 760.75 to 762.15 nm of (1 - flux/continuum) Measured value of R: 0.38 nm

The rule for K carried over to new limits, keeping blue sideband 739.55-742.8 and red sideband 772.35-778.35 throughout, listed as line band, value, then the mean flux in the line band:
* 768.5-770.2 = 0.101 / 23.6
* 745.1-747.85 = -0.040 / 24.1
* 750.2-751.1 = 0.087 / 21.9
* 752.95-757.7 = -0.101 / 26.6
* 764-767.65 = 0.056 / 24.2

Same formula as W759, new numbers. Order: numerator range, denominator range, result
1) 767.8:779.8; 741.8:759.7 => 1.11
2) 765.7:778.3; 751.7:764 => 1.07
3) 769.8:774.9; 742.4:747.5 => 1.15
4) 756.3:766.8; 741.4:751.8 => 1.06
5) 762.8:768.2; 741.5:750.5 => 1.09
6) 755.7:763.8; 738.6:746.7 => 1.11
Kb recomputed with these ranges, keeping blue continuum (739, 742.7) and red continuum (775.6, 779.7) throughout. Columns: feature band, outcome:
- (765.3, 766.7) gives 0.061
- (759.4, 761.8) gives 0.212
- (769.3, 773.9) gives 0.177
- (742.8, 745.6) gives 0.070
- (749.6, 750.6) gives 0.008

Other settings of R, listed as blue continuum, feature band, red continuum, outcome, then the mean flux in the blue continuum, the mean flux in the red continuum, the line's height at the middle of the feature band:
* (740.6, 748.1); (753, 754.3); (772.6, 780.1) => -0.10 nm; 23.3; 26.6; 24.3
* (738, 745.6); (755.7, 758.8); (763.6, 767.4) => -0.29 nm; 23.2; 24.6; 24.1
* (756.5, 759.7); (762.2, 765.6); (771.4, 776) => 0.19 nm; 26.1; 26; 26.1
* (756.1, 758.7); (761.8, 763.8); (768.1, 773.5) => 0.09 nm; 26.5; 25.1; 25.9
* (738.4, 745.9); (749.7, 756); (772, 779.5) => -0.11 nm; 23.2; 26.4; 24.2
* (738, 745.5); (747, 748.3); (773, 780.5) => 0.06 nm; 23.2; 26.3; 23.7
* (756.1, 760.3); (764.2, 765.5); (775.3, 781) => 0.12 nm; 26.3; 26.9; 26.5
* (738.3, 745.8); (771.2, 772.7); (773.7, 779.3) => -0.01 nm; 23.2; 26.2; 25.8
